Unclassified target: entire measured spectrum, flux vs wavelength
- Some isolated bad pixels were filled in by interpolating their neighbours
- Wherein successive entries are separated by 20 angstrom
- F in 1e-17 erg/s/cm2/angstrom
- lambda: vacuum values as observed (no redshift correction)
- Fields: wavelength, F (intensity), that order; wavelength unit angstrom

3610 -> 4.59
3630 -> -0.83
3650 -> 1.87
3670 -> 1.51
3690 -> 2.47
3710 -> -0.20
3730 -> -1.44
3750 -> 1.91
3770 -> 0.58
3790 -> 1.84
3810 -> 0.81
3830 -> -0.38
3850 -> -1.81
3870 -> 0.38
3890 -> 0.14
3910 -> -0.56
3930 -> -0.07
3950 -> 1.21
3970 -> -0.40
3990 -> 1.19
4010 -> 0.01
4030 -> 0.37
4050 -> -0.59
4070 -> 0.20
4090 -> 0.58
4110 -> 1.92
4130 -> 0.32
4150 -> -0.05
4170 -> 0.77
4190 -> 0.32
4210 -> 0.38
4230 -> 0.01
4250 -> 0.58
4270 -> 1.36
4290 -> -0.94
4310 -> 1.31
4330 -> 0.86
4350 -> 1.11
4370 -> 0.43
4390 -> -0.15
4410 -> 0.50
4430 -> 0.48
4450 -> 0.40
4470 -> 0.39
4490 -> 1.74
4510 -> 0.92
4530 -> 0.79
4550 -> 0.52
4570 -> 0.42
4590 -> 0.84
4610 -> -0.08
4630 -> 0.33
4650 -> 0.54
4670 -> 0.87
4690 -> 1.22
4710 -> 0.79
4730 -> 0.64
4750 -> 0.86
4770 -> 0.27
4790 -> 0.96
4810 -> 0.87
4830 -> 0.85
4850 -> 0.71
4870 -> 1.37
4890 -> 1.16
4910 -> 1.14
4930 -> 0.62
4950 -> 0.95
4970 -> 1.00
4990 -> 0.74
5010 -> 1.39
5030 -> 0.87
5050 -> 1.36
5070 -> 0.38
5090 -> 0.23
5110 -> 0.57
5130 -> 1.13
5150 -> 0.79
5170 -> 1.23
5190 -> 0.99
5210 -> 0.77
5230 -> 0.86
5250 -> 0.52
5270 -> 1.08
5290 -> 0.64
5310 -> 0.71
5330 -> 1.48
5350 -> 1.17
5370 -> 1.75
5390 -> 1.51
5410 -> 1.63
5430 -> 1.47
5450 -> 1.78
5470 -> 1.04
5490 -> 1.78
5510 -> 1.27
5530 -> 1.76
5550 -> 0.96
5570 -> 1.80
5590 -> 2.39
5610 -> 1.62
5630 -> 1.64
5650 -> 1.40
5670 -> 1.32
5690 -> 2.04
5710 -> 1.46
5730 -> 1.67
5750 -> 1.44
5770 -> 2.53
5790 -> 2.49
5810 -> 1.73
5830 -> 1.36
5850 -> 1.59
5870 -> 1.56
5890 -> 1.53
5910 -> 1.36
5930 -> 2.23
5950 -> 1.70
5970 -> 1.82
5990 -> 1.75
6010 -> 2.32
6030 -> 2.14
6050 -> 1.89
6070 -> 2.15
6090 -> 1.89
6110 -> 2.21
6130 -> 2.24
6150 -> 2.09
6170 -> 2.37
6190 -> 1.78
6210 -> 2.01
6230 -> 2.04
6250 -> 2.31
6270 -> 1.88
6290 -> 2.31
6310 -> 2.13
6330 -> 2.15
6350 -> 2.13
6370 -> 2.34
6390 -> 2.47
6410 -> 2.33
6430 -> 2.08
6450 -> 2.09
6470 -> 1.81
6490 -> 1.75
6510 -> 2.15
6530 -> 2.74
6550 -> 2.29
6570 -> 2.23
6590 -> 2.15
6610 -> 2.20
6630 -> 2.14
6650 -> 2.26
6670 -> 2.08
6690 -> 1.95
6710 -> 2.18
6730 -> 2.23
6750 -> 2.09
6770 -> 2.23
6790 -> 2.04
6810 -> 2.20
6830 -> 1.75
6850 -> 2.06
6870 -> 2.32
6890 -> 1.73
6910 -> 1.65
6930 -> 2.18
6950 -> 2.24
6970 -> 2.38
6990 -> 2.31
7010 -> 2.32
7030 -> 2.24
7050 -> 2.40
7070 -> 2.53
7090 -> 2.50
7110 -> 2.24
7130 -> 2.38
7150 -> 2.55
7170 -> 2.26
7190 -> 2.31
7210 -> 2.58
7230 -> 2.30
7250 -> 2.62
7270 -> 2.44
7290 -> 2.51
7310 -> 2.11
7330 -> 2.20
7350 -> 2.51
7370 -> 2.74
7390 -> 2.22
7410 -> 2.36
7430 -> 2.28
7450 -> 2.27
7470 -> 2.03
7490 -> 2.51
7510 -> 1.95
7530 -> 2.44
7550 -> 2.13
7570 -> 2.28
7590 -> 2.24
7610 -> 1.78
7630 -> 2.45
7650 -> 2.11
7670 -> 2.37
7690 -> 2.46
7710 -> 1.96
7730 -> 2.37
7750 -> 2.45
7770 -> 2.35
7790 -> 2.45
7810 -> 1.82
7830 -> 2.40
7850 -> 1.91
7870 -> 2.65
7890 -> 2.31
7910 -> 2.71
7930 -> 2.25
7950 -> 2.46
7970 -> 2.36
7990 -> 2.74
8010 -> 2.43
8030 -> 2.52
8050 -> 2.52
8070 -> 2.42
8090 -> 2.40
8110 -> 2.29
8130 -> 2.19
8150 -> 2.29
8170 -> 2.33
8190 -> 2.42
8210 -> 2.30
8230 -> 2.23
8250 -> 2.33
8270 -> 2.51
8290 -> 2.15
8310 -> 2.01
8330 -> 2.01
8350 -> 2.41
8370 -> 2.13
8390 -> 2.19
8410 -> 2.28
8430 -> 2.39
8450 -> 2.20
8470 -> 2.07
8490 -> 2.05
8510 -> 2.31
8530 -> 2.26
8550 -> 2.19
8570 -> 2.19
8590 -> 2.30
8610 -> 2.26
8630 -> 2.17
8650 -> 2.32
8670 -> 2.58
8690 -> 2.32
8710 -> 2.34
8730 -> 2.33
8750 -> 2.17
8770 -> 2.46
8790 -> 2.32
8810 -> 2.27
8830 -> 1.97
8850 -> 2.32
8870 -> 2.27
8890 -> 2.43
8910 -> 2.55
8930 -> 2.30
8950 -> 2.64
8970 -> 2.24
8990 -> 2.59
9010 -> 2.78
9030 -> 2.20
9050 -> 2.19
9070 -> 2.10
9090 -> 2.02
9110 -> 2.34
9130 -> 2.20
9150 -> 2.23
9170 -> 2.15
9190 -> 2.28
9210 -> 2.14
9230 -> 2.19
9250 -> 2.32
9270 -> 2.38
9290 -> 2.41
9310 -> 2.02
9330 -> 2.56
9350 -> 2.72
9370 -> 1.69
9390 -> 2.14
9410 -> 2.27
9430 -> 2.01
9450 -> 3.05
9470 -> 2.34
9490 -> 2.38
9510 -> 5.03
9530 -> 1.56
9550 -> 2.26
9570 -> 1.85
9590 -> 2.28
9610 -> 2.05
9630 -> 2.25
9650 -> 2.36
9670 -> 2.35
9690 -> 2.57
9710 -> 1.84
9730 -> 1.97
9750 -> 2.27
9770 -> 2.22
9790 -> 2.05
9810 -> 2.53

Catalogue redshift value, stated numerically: 0.33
